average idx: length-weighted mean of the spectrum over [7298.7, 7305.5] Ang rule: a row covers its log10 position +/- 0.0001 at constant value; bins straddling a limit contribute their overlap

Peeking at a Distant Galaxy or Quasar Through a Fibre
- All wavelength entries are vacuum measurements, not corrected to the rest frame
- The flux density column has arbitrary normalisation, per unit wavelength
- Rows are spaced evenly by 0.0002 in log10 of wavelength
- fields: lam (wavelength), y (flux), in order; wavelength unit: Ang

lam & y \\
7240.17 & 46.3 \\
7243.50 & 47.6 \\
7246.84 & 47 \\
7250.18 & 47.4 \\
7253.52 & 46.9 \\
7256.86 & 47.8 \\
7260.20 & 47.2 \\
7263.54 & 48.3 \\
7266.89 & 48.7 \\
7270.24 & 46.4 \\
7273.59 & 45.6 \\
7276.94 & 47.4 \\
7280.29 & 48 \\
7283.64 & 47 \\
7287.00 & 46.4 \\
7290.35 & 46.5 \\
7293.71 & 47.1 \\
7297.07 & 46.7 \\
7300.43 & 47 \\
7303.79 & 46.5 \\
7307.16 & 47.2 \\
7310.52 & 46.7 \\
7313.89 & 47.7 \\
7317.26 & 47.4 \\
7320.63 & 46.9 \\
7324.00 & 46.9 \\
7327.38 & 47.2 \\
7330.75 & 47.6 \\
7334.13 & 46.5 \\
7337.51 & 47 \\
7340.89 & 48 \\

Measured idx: 46.7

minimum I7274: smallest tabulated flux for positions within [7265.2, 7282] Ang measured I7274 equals 45.6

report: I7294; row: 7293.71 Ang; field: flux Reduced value 47.1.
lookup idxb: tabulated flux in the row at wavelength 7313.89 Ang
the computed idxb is 47.7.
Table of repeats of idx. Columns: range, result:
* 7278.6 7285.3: 47.5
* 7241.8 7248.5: 47.3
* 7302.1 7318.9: 47.1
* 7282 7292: 46.6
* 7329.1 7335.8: 47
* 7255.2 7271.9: 47.7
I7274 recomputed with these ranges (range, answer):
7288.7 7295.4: 46.5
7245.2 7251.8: 47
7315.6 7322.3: 46.9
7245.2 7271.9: 46.4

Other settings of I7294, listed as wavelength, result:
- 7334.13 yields 46.5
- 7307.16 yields 47.2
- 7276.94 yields 47.4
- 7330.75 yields 47.6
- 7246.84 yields 47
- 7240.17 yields 46.3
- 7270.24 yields 46.4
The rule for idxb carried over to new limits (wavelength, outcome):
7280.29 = 48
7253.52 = 46.9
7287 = 46.4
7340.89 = 48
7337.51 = 47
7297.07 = 46.7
